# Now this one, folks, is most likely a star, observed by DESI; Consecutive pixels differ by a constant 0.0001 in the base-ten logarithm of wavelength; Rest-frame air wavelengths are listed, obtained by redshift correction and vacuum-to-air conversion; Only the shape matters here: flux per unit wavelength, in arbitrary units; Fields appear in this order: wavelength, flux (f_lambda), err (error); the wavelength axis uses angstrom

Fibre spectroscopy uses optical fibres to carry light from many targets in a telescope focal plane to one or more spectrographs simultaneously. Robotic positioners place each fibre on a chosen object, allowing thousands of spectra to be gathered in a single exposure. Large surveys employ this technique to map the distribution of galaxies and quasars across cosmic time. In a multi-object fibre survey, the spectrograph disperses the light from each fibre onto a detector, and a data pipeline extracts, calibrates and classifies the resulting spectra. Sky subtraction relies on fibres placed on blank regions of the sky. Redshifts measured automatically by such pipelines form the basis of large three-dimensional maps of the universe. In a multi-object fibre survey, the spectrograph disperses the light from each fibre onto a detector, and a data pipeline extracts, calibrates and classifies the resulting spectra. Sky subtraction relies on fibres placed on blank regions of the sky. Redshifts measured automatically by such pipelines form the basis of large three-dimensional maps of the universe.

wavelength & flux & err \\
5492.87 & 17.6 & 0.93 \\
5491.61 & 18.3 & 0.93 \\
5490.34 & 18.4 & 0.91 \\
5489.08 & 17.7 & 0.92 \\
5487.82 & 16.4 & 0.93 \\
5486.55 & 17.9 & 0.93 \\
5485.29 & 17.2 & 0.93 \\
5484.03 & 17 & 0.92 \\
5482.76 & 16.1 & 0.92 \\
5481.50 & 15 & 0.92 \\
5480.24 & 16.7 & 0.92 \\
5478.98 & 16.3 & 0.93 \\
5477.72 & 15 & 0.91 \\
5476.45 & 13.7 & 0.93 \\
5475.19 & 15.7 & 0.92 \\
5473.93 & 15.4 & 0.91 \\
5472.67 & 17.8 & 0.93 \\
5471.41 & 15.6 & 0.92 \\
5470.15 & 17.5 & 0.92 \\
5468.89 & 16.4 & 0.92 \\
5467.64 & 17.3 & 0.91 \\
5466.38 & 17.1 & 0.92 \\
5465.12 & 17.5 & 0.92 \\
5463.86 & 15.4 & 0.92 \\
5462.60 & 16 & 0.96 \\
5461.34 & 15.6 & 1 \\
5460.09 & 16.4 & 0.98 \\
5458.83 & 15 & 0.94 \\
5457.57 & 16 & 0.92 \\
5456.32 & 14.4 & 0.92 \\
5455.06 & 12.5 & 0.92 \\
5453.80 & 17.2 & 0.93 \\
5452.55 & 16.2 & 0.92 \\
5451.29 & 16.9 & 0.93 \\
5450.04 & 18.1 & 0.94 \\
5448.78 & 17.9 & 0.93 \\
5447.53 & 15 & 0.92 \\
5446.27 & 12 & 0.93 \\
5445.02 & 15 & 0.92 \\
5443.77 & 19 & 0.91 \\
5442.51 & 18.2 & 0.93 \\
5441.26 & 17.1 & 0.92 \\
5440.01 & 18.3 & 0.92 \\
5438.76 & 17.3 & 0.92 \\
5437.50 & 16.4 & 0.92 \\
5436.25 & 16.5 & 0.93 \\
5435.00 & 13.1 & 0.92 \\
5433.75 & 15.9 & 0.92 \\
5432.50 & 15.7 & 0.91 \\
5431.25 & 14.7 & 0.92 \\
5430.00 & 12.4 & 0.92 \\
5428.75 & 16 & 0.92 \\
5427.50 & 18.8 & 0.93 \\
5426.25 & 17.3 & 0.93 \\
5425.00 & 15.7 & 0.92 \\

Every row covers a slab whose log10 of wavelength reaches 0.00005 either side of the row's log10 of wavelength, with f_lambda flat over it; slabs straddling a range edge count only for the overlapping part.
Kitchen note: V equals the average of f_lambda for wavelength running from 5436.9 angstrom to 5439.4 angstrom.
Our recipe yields 16.8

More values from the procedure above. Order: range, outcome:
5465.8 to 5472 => 16.8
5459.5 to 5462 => 16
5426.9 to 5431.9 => 15.5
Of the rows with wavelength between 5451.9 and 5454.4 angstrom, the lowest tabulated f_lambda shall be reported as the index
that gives 16.2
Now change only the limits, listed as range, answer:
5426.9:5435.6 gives 12.4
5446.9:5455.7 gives 12.5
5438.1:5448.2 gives 12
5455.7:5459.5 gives 14.4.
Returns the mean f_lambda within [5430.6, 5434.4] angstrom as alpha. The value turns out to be 15.4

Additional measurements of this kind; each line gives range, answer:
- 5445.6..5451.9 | 16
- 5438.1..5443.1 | 17.7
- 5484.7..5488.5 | 17.2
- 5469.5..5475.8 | 16.4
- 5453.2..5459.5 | 15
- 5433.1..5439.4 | 15.8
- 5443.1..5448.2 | 15.3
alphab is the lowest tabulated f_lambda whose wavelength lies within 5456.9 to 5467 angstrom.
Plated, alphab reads 15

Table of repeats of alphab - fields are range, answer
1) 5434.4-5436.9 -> 13.1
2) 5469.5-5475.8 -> 15.4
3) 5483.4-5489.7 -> 16.4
